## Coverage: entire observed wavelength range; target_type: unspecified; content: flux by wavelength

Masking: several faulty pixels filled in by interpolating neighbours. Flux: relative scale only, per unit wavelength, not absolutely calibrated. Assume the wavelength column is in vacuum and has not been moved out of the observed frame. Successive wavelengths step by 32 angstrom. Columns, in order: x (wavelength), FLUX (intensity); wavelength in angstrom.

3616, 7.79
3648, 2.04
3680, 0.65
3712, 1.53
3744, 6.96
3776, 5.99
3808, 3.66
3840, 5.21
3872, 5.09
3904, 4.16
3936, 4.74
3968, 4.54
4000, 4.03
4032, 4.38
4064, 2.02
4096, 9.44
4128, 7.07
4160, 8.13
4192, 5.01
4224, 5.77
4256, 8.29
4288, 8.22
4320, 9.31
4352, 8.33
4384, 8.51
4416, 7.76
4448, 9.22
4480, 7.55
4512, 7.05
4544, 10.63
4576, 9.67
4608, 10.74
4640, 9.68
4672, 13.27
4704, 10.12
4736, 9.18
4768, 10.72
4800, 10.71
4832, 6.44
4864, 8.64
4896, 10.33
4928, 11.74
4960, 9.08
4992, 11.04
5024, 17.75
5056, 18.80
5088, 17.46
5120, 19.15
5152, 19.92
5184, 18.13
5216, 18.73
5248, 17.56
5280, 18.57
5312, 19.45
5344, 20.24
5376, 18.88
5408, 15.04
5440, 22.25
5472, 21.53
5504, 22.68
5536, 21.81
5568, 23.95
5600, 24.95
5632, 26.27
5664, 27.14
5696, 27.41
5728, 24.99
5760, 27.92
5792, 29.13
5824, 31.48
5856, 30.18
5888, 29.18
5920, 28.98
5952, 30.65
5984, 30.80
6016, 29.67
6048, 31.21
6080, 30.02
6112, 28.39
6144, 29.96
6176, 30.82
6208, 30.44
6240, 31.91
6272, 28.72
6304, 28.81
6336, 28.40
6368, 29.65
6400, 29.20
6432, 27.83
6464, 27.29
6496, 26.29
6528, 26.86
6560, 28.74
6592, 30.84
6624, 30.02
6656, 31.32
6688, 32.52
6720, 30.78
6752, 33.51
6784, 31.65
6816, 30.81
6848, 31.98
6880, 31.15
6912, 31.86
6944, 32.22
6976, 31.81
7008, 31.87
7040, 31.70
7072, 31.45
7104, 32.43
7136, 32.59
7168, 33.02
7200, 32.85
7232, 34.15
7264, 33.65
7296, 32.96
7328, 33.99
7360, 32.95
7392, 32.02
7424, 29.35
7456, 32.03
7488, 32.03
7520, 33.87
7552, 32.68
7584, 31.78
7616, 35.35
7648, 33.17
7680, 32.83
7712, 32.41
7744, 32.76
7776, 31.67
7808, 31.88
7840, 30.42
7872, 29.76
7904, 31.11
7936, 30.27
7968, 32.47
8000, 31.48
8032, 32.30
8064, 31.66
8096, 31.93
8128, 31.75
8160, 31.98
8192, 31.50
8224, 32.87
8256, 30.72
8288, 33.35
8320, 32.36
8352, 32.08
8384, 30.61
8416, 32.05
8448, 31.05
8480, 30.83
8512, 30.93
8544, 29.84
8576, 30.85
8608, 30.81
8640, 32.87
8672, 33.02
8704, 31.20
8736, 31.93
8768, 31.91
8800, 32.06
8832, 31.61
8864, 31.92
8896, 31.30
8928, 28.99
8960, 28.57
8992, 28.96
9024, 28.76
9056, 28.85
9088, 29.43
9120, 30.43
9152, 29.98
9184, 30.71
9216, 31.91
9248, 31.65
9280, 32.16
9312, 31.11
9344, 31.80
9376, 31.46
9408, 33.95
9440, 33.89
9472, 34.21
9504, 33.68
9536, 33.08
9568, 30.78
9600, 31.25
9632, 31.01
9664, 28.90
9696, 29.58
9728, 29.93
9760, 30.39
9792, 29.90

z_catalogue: 0.26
